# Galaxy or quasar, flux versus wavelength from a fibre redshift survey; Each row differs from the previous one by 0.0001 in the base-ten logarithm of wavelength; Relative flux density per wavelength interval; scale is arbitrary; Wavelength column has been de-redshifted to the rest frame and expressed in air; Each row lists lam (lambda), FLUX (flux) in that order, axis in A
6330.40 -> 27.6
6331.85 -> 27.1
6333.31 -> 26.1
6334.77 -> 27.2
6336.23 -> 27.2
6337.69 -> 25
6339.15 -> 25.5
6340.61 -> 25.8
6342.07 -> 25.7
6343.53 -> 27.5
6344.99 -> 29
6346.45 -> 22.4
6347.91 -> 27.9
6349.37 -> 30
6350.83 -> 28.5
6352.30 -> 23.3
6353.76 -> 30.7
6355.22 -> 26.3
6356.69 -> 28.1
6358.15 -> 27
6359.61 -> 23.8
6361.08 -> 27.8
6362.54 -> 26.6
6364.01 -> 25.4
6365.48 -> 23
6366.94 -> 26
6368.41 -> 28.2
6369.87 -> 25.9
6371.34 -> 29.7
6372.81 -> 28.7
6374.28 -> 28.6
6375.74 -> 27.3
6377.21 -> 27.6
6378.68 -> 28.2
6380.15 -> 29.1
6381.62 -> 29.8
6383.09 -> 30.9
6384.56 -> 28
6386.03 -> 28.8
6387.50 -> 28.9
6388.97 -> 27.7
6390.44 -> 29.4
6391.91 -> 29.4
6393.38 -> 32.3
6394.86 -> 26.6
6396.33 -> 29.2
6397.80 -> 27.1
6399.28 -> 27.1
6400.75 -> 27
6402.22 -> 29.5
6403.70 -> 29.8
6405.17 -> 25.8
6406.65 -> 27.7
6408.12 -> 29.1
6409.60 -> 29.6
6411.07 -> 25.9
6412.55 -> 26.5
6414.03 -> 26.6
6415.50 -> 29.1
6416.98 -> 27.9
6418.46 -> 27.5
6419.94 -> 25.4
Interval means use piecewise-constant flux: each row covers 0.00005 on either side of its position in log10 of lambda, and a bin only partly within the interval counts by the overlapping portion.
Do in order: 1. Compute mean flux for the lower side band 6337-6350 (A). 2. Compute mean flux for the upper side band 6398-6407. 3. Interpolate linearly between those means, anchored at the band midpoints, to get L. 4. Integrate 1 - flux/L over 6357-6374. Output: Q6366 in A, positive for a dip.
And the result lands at 0.2 A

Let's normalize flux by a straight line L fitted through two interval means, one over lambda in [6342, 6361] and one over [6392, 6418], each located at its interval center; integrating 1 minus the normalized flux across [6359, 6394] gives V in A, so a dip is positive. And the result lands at -0.6 A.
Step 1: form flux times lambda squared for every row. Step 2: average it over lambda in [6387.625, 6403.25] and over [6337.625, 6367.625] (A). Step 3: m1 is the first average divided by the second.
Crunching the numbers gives 1.1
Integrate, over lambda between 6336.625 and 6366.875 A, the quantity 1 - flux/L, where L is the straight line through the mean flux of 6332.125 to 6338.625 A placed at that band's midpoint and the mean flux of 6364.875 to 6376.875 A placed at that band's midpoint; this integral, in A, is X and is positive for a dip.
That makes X 0.35 A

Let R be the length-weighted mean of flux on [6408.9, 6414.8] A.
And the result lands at 27.2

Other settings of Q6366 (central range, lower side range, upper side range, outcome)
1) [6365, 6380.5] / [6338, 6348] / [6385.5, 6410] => -0.05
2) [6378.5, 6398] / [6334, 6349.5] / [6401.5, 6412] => -0.94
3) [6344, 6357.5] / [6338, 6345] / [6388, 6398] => -0.27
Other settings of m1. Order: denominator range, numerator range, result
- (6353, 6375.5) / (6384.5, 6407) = 1.06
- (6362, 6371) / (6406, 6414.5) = 1.08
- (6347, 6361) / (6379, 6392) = 1.08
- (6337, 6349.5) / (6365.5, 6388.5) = 1.08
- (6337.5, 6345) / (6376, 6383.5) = 1.11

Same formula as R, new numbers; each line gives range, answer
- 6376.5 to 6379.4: 27.9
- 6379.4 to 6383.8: 29.9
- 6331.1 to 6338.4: 26.5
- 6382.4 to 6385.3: 29.4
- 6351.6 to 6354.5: 27.1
